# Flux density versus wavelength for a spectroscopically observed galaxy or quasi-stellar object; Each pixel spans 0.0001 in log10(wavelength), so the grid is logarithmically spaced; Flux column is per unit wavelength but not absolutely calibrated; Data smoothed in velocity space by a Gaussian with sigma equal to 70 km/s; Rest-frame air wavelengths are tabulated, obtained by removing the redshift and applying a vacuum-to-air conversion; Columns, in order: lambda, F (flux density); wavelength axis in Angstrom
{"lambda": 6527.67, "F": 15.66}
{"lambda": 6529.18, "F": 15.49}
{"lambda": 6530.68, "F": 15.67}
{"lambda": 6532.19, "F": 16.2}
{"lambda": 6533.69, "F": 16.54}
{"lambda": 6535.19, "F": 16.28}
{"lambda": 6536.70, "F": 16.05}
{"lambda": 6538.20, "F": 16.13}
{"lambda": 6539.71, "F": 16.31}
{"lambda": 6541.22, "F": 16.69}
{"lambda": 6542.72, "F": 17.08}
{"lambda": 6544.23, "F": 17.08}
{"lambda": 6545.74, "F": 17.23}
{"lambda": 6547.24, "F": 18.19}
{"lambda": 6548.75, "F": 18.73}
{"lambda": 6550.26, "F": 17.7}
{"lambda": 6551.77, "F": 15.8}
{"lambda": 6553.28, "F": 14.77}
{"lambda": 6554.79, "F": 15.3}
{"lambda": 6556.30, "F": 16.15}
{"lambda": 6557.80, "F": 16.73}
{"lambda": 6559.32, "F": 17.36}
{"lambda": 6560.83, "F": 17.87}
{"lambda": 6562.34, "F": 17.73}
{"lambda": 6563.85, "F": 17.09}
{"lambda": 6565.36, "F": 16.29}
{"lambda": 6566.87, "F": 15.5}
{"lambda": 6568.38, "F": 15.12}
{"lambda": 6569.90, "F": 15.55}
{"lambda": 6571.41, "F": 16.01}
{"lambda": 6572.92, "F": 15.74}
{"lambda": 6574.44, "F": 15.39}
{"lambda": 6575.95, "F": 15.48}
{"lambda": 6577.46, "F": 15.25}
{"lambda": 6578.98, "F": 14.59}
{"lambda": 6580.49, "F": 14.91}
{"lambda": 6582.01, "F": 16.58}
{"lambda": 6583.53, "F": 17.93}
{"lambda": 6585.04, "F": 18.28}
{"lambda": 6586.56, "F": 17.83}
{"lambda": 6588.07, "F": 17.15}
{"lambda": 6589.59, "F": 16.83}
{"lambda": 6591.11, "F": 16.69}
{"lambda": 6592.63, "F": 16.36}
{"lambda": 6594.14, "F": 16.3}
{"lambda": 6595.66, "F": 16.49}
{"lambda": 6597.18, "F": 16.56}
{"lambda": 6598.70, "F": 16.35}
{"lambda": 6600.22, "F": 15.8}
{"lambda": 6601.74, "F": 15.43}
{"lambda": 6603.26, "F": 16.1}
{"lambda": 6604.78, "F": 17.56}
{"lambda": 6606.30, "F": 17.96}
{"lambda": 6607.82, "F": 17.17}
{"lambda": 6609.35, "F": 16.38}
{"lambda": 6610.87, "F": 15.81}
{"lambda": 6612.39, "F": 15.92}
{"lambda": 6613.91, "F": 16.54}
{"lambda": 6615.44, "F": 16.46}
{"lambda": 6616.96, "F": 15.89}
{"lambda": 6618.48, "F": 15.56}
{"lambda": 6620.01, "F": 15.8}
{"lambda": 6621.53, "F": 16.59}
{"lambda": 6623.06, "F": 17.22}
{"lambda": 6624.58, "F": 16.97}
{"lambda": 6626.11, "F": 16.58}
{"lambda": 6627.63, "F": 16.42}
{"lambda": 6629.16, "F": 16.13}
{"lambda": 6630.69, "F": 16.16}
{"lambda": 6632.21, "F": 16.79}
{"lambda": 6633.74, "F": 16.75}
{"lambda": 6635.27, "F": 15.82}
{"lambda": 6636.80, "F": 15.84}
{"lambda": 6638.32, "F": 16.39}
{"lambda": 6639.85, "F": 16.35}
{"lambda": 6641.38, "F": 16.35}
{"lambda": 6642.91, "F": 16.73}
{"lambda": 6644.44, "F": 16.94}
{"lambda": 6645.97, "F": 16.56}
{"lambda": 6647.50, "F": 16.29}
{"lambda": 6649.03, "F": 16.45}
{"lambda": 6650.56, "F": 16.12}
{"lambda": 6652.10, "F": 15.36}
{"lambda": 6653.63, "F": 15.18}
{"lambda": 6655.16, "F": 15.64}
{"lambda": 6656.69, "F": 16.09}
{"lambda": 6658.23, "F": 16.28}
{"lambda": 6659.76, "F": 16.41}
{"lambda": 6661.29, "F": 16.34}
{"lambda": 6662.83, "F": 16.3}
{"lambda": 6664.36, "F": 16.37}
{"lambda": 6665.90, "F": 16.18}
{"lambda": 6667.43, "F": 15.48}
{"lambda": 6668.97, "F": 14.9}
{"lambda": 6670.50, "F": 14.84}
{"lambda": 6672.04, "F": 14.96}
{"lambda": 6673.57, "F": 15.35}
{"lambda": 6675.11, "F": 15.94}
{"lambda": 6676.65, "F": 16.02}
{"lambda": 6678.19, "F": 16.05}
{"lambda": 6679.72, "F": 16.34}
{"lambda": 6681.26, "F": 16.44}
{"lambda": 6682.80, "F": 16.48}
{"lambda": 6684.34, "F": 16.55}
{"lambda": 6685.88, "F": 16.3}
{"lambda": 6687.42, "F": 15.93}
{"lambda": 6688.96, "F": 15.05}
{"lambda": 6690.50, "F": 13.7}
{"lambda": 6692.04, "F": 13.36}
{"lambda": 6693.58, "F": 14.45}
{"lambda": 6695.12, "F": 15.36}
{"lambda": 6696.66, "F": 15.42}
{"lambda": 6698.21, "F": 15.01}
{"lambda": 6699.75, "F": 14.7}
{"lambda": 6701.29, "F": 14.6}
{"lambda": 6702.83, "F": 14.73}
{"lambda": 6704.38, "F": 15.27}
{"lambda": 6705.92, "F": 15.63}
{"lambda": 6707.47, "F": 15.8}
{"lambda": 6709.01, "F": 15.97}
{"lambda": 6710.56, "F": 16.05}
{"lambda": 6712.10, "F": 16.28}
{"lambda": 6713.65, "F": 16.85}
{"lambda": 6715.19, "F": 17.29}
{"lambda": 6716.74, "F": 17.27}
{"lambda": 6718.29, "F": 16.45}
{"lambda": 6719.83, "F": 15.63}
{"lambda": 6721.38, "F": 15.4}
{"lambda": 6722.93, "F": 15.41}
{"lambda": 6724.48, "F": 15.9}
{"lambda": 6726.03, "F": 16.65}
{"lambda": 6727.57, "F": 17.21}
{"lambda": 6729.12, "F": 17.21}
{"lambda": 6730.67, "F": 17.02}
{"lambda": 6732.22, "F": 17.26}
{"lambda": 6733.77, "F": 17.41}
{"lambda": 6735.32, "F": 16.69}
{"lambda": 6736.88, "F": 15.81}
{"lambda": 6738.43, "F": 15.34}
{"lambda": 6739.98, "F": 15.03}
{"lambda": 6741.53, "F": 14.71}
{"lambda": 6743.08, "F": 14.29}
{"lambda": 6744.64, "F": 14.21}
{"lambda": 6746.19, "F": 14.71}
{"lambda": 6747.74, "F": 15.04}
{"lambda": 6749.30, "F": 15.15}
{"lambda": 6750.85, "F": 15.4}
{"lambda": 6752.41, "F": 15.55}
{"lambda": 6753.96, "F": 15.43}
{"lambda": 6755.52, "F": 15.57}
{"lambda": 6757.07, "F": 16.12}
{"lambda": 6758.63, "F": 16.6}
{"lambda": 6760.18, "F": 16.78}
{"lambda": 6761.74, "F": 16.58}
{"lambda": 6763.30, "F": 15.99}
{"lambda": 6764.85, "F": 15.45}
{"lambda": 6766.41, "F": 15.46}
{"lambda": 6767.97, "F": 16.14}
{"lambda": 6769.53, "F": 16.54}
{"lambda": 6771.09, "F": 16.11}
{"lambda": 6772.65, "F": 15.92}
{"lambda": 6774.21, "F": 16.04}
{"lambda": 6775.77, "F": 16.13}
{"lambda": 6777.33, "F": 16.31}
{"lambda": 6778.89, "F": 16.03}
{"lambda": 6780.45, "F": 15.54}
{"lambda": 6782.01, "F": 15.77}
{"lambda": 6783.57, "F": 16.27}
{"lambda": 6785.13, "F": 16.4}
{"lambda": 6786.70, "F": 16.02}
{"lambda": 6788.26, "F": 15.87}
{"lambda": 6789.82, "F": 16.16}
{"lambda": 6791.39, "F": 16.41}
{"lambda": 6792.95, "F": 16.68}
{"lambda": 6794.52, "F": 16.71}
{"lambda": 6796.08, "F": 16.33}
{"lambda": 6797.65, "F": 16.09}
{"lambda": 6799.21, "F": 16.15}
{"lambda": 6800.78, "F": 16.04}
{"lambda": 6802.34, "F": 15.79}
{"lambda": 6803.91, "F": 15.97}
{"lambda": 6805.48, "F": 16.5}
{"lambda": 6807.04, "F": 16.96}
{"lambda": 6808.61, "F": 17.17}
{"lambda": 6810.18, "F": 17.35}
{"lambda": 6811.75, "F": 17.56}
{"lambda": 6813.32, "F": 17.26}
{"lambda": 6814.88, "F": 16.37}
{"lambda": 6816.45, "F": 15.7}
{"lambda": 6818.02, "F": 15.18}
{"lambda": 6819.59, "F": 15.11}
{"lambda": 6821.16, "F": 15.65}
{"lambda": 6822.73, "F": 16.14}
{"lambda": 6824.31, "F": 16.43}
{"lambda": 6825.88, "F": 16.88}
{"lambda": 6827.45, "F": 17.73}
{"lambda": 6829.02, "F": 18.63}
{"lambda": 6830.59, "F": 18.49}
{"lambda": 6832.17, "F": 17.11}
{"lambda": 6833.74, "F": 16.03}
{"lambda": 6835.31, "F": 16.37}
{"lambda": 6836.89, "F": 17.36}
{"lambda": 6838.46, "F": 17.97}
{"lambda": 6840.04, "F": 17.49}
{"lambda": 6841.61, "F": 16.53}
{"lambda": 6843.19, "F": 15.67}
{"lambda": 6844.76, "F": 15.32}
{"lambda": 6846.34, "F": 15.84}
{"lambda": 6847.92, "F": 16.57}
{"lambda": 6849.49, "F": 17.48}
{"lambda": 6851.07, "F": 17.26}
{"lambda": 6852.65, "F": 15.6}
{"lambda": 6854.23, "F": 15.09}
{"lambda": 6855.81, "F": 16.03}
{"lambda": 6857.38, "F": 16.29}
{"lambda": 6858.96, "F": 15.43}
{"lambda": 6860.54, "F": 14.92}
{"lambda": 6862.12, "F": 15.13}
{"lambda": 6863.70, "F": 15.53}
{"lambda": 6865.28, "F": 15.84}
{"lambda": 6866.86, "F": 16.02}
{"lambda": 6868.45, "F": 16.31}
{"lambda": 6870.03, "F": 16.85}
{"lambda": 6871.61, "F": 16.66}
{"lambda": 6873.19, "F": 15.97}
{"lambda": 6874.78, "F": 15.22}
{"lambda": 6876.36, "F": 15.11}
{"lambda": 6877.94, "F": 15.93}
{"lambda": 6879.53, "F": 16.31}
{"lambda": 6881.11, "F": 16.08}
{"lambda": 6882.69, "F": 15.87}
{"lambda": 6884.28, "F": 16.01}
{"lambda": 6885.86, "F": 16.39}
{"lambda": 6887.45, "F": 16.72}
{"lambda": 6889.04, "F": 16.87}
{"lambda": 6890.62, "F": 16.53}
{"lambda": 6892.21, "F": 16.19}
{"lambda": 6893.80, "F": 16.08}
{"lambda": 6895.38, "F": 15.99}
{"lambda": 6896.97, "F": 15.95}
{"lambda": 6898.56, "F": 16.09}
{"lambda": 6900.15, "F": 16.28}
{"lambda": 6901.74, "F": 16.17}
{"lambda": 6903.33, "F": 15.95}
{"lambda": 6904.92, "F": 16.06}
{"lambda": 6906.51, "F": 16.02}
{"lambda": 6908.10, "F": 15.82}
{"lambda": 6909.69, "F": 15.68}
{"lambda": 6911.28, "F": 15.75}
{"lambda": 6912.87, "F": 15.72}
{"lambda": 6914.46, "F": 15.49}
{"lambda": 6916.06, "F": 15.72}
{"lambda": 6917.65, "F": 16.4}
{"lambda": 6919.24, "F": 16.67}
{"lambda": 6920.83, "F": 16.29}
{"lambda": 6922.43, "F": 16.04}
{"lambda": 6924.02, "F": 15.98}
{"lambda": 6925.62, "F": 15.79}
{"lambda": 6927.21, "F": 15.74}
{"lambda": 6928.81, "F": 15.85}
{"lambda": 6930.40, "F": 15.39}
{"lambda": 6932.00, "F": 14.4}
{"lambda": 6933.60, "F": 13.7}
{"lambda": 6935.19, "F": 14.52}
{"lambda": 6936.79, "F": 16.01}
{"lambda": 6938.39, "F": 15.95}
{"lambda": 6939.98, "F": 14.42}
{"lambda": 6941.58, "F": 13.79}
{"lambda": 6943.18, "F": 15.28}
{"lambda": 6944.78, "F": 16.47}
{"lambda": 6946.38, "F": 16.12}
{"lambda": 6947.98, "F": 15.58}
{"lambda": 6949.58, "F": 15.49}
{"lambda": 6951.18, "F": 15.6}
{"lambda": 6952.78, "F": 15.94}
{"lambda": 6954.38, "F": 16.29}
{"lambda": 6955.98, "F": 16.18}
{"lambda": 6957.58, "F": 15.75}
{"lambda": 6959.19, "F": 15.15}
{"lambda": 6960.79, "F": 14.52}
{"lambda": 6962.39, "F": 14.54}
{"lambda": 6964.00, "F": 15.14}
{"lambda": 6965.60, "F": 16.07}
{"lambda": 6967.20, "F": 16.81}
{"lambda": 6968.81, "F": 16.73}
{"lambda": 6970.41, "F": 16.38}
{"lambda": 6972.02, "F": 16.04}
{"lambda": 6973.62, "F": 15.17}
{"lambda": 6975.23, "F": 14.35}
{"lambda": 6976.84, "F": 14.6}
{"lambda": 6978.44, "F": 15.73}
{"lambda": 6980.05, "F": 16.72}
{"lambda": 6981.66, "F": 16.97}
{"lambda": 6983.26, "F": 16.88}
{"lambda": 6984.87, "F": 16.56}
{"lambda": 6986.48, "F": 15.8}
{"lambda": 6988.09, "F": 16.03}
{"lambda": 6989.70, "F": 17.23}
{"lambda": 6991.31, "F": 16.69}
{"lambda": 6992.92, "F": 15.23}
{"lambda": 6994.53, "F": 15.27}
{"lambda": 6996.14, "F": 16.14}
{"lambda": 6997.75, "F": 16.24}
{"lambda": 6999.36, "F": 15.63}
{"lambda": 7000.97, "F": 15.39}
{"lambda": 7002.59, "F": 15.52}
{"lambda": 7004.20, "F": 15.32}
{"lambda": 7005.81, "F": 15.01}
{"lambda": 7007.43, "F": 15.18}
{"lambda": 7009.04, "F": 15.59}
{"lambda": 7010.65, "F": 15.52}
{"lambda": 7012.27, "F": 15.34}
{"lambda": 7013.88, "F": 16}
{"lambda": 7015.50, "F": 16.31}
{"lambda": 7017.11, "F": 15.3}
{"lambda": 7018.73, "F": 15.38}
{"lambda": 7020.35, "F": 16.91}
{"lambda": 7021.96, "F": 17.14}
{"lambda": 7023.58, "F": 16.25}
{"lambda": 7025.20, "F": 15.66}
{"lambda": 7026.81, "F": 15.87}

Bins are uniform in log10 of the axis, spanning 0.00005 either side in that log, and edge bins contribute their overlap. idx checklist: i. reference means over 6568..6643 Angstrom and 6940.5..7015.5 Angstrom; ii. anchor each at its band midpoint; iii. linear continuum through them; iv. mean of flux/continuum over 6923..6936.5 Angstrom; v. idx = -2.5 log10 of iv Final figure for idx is 0.04 mag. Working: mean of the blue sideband 16.3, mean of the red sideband 15.7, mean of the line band 15.2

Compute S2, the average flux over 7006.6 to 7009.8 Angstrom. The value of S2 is 15.4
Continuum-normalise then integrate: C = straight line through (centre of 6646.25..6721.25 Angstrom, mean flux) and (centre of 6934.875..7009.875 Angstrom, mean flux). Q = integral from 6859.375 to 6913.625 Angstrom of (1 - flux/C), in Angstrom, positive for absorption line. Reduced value -1.0 Angstrom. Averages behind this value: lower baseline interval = 15.7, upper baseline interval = 15.7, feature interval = 16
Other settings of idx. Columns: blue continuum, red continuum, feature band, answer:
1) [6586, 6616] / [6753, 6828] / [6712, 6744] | 0.01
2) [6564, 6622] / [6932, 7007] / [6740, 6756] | 0.07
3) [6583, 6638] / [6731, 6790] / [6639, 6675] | 0.02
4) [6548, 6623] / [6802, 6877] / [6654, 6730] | 0.04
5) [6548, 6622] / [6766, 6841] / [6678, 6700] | 0.07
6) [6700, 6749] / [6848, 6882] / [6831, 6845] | -0.05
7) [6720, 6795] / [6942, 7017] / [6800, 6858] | -0.04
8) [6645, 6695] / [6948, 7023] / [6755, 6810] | -0.03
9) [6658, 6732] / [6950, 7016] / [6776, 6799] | -0.03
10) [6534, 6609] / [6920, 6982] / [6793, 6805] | -0.02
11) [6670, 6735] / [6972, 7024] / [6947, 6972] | 0.01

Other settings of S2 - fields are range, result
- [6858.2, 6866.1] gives 15.4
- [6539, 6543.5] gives 16.7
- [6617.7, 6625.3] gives 16.4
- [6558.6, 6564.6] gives 17.5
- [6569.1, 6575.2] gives 15.7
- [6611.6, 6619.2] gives 16.1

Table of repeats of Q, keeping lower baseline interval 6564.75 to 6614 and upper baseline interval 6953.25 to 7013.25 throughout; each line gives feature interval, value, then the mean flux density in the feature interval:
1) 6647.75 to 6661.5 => 0.2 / 16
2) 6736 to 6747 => 0.8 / 14.9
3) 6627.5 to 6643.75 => -0.1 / 16.3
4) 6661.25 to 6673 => 0.4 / 15.6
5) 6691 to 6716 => 1.1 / 15.4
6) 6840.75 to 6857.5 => -0.2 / 16.2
